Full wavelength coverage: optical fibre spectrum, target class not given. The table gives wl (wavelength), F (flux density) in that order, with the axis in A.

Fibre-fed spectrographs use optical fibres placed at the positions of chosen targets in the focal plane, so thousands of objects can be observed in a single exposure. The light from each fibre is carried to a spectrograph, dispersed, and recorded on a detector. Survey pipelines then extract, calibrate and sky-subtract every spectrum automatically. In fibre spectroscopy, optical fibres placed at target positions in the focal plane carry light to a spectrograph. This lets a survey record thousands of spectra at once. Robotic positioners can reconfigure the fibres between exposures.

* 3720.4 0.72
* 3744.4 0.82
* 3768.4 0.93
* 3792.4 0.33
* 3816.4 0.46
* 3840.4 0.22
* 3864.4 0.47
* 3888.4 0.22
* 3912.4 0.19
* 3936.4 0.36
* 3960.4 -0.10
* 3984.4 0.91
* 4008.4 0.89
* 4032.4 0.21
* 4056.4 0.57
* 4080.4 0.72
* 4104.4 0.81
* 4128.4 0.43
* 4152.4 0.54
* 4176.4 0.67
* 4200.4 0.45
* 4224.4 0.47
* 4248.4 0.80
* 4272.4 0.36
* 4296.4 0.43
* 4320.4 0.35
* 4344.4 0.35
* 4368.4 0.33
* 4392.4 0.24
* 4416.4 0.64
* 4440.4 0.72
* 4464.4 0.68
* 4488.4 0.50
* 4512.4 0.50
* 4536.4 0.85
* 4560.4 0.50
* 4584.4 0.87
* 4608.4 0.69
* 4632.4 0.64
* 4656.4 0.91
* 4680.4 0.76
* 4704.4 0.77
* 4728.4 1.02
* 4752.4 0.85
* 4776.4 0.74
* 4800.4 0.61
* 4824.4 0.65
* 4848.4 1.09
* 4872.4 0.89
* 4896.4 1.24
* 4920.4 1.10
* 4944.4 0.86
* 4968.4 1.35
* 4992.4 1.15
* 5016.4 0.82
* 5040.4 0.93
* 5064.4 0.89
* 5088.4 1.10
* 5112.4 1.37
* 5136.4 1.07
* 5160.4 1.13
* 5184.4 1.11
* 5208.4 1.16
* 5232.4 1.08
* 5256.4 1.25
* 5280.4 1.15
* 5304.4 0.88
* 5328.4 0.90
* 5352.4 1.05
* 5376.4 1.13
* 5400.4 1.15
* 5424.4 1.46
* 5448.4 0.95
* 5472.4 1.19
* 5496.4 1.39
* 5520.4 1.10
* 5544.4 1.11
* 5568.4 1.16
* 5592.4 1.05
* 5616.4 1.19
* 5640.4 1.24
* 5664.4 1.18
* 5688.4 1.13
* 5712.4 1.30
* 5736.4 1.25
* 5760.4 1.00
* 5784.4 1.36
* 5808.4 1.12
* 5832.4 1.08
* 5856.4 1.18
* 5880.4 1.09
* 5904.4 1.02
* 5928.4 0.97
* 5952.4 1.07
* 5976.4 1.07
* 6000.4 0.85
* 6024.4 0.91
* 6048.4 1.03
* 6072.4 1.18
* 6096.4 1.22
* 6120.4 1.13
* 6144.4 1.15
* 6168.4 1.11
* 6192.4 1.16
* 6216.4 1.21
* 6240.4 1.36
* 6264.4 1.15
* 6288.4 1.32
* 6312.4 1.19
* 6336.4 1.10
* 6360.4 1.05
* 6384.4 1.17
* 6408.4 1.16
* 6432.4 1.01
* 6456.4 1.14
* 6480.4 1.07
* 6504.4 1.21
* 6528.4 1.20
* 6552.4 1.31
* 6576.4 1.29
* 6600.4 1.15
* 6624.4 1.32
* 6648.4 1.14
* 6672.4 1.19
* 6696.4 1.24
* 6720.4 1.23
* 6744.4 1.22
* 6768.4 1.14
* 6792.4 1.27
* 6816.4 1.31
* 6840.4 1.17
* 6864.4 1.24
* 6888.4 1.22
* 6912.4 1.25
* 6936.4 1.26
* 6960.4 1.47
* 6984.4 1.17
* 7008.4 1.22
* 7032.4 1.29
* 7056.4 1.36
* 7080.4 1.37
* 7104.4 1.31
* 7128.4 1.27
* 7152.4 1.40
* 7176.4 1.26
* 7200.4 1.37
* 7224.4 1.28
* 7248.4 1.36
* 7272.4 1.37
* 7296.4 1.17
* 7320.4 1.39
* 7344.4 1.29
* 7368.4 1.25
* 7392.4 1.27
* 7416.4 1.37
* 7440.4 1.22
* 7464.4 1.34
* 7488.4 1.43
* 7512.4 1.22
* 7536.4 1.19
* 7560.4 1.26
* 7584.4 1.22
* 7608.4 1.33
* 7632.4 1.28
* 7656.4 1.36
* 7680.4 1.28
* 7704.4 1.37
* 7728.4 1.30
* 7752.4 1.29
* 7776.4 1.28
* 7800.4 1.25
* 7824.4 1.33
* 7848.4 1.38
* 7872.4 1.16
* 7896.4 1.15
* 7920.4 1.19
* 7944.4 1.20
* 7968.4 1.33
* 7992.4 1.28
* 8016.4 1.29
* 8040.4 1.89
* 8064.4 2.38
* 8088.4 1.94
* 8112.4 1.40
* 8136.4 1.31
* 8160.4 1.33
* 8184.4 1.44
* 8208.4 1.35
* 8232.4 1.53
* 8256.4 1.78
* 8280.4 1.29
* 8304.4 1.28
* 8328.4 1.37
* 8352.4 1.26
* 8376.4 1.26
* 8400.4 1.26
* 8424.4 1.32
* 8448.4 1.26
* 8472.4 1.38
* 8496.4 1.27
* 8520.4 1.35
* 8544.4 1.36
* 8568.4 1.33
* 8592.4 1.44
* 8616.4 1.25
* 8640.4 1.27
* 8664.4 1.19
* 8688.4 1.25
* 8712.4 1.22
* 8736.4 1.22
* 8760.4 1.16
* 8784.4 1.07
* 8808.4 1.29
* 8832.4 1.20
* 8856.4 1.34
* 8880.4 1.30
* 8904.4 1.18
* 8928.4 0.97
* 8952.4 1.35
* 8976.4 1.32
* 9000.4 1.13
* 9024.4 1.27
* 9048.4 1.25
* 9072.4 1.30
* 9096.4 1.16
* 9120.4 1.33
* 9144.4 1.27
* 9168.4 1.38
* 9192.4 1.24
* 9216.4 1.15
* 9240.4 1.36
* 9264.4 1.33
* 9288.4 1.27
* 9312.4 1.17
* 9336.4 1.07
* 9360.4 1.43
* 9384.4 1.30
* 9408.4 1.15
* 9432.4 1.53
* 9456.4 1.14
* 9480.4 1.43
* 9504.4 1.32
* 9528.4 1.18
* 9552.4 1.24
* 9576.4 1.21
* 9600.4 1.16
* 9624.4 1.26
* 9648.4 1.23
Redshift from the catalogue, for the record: 0.227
